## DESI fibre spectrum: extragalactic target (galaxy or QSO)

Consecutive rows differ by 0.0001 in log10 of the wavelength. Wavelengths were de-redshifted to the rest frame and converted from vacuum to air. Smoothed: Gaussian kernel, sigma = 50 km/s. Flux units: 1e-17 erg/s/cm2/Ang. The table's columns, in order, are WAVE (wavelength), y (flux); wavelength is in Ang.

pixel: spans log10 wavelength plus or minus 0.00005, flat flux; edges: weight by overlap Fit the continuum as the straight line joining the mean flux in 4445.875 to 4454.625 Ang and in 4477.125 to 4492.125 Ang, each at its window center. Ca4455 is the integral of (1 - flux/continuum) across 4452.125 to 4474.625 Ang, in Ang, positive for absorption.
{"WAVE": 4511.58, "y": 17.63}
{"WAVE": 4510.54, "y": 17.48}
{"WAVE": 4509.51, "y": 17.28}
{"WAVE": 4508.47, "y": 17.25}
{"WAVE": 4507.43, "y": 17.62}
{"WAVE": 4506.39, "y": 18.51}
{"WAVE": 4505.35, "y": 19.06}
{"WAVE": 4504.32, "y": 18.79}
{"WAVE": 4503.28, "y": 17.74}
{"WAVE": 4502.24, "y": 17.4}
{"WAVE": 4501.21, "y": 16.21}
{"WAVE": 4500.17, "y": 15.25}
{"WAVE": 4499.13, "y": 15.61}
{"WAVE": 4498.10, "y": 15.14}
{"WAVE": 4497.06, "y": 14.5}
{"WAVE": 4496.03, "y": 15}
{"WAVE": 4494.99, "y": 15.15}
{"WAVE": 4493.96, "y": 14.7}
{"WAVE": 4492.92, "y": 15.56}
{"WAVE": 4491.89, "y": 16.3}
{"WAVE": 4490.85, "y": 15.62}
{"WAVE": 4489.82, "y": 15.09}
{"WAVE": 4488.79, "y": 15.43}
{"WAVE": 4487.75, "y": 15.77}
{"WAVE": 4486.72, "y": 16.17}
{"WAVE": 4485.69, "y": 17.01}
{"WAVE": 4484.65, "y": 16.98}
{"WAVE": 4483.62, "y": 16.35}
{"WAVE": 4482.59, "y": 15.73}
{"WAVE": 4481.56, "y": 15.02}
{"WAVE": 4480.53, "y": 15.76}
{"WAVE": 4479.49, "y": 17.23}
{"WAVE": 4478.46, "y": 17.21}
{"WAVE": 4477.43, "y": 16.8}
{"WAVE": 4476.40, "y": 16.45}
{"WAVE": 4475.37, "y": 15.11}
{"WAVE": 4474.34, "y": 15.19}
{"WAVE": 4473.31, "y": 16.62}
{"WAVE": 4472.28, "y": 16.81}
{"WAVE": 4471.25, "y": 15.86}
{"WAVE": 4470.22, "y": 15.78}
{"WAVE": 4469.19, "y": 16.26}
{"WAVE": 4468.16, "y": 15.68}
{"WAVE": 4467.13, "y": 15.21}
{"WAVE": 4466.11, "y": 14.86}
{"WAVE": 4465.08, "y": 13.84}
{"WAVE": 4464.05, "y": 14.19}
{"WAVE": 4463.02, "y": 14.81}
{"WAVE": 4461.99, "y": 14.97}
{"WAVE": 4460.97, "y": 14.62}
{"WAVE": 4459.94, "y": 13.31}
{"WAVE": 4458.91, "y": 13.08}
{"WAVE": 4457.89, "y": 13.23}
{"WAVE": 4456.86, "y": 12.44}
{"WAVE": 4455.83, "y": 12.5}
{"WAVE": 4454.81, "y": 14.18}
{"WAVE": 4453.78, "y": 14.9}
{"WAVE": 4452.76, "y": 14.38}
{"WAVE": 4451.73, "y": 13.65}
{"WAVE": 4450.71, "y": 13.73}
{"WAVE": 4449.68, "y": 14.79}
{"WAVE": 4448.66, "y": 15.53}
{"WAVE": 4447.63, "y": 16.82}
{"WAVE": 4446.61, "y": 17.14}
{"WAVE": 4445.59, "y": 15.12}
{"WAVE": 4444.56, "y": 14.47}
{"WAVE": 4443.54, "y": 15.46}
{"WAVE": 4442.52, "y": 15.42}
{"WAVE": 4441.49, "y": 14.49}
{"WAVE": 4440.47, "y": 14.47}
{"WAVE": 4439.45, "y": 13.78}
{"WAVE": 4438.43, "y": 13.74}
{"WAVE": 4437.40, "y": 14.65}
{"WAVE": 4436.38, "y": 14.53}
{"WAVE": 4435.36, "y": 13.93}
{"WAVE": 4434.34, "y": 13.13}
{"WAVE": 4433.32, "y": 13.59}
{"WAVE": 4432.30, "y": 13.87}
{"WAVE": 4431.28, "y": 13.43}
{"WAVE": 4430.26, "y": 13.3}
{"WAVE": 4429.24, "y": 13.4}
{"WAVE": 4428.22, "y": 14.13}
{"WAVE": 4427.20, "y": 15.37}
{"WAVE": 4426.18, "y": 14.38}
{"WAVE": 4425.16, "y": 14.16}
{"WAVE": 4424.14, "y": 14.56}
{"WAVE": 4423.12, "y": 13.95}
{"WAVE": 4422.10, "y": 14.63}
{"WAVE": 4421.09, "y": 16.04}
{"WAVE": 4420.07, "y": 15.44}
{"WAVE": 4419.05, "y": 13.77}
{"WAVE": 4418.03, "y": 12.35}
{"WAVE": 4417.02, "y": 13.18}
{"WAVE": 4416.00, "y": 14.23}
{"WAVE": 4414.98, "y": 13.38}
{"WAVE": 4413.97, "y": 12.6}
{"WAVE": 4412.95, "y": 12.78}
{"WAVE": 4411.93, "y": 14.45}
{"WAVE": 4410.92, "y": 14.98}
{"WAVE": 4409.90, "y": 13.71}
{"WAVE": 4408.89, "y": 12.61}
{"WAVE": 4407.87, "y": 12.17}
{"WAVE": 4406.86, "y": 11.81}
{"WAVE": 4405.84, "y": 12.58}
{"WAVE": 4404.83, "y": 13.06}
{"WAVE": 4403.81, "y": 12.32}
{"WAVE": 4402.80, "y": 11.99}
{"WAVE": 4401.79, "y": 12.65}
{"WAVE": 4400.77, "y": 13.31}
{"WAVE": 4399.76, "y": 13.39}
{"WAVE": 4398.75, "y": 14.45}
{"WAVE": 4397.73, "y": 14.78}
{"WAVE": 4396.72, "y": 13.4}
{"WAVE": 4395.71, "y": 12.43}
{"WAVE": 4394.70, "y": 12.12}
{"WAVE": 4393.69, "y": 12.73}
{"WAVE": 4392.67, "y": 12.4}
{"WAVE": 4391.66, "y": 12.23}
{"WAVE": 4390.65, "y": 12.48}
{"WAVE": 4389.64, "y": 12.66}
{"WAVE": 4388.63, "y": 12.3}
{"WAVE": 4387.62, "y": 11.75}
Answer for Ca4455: 1.22 Ang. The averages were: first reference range 15.1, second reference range 16.1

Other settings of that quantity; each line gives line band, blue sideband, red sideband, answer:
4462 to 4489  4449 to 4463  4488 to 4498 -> -2.3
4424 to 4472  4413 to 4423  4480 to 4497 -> 0.7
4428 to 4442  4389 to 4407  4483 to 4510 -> 0.3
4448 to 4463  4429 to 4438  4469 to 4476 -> 1.0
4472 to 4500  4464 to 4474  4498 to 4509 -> 0.9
